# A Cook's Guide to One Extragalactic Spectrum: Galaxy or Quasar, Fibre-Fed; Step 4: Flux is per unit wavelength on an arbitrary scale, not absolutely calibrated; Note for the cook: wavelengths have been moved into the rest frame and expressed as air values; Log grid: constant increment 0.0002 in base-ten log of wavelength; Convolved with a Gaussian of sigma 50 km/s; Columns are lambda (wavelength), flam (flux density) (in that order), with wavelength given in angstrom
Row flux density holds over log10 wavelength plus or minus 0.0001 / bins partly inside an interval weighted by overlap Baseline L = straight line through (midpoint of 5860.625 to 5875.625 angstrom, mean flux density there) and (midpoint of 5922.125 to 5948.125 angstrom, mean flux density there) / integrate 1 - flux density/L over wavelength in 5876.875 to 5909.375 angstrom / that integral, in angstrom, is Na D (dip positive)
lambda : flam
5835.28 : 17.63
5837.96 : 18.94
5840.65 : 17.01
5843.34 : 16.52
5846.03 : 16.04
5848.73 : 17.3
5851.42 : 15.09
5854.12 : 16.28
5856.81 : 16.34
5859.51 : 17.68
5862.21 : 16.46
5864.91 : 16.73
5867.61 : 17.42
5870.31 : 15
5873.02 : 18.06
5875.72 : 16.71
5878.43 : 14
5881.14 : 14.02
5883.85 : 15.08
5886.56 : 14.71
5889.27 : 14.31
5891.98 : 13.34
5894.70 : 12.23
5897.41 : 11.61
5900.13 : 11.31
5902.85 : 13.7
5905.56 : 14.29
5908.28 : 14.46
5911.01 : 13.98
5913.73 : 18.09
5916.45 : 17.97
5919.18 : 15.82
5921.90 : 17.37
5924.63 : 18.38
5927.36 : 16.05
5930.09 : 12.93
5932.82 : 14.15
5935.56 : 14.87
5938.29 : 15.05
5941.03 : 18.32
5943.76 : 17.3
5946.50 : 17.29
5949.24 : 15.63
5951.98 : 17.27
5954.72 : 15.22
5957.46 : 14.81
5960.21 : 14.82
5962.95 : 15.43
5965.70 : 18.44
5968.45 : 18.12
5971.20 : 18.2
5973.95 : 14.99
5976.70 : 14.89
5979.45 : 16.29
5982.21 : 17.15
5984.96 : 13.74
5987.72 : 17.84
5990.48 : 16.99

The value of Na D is 5.7 angstrom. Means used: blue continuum 16.8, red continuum 16.1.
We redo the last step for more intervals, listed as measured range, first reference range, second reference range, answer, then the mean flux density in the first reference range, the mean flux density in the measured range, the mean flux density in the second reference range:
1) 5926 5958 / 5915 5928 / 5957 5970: 2.00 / 17.2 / 15.8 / 16.4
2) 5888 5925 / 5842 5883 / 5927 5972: 3.37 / 16.2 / 14.7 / 16.1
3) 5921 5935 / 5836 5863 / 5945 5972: 0.76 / 16.8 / 15.7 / 16.5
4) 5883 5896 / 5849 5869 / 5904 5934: 1.84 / 16.6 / 13.9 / 15.8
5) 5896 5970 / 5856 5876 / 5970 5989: 3.35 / 16.8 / 15.7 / 16.1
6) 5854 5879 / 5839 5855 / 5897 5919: -1.12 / 16.4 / 16.6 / 14.6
